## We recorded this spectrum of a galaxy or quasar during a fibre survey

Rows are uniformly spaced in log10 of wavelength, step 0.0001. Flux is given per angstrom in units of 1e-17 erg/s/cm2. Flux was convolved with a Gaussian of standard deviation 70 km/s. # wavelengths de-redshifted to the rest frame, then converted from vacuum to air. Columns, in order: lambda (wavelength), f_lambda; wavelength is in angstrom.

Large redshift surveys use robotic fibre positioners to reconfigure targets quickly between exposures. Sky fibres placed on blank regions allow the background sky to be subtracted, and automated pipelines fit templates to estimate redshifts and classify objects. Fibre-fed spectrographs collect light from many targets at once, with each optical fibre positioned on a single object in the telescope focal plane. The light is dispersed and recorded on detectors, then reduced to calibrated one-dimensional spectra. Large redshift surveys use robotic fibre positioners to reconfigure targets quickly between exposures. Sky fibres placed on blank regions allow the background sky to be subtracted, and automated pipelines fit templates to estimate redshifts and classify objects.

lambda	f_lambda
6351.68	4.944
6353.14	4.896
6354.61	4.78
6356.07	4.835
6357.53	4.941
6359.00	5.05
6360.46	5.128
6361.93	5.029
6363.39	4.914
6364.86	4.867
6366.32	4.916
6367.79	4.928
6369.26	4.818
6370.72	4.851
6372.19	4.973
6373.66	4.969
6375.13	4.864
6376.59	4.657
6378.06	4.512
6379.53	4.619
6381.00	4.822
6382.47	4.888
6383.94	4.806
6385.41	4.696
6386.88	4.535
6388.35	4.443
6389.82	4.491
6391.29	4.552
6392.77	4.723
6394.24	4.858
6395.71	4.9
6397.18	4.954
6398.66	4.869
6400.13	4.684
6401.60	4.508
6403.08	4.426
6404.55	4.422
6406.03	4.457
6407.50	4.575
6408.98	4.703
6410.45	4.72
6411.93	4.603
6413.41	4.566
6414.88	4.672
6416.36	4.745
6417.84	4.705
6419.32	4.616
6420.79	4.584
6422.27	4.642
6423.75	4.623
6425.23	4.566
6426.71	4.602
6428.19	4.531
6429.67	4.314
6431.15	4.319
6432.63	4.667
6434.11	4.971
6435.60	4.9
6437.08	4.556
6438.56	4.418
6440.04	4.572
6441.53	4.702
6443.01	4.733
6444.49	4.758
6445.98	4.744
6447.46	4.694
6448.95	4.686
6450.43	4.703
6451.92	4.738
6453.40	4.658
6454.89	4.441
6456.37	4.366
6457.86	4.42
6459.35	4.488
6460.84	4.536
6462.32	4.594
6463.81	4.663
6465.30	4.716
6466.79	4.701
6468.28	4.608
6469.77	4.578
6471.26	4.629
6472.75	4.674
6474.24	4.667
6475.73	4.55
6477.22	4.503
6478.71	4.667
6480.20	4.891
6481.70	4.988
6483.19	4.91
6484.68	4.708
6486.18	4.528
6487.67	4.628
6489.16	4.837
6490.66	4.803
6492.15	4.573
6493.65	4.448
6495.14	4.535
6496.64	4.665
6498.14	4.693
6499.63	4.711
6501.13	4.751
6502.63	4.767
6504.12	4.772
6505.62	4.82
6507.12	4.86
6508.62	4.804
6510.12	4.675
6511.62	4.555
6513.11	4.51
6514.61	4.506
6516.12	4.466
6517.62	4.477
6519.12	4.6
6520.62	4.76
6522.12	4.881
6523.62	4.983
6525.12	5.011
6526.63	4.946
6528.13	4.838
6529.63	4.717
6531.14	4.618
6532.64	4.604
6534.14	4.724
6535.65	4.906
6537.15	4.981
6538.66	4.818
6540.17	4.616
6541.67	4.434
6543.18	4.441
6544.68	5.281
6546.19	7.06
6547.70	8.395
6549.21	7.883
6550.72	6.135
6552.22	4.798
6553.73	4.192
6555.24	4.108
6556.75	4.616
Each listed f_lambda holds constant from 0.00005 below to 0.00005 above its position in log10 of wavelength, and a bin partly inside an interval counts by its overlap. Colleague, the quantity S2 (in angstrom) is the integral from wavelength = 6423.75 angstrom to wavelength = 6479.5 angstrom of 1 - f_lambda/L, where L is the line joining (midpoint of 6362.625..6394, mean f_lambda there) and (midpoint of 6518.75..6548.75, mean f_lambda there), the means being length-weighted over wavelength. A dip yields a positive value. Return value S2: 3.5 angstrom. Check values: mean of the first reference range 4.76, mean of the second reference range 5.11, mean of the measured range 4.61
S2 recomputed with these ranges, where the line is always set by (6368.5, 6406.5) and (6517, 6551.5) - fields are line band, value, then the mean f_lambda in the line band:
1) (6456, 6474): 1.4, 4.59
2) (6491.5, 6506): 1.2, 4.67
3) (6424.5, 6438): 0.7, 4.6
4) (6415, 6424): 0.3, 4.65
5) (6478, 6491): 0.7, 4.77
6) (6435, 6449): 0.6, 4.67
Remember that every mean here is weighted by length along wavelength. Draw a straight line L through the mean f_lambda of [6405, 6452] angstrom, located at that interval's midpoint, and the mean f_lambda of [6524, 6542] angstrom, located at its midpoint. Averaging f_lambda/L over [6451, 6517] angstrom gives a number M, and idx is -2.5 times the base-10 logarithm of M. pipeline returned 0.01 mag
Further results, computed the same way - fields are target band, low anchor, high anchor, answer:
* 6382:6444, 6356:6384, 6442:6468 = 0.03 mag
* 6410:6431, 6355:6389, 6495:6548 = 0.06 mag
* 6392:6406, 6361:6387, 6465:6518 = 0.02 mag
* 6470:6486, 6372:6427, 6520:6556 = 0.06 mag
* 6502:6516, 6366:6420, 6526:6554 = 0.11 mag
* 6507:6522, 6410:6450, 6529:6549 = 0.11 mag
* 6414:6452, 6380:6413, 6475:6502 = 0.01 mag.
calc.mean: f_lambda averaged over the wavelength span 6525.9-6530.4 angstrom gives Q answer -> 4.83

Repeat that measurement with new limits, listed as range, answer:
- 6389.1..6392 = 4.52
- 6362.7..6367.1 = 4.9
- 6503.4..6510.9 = 4.78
